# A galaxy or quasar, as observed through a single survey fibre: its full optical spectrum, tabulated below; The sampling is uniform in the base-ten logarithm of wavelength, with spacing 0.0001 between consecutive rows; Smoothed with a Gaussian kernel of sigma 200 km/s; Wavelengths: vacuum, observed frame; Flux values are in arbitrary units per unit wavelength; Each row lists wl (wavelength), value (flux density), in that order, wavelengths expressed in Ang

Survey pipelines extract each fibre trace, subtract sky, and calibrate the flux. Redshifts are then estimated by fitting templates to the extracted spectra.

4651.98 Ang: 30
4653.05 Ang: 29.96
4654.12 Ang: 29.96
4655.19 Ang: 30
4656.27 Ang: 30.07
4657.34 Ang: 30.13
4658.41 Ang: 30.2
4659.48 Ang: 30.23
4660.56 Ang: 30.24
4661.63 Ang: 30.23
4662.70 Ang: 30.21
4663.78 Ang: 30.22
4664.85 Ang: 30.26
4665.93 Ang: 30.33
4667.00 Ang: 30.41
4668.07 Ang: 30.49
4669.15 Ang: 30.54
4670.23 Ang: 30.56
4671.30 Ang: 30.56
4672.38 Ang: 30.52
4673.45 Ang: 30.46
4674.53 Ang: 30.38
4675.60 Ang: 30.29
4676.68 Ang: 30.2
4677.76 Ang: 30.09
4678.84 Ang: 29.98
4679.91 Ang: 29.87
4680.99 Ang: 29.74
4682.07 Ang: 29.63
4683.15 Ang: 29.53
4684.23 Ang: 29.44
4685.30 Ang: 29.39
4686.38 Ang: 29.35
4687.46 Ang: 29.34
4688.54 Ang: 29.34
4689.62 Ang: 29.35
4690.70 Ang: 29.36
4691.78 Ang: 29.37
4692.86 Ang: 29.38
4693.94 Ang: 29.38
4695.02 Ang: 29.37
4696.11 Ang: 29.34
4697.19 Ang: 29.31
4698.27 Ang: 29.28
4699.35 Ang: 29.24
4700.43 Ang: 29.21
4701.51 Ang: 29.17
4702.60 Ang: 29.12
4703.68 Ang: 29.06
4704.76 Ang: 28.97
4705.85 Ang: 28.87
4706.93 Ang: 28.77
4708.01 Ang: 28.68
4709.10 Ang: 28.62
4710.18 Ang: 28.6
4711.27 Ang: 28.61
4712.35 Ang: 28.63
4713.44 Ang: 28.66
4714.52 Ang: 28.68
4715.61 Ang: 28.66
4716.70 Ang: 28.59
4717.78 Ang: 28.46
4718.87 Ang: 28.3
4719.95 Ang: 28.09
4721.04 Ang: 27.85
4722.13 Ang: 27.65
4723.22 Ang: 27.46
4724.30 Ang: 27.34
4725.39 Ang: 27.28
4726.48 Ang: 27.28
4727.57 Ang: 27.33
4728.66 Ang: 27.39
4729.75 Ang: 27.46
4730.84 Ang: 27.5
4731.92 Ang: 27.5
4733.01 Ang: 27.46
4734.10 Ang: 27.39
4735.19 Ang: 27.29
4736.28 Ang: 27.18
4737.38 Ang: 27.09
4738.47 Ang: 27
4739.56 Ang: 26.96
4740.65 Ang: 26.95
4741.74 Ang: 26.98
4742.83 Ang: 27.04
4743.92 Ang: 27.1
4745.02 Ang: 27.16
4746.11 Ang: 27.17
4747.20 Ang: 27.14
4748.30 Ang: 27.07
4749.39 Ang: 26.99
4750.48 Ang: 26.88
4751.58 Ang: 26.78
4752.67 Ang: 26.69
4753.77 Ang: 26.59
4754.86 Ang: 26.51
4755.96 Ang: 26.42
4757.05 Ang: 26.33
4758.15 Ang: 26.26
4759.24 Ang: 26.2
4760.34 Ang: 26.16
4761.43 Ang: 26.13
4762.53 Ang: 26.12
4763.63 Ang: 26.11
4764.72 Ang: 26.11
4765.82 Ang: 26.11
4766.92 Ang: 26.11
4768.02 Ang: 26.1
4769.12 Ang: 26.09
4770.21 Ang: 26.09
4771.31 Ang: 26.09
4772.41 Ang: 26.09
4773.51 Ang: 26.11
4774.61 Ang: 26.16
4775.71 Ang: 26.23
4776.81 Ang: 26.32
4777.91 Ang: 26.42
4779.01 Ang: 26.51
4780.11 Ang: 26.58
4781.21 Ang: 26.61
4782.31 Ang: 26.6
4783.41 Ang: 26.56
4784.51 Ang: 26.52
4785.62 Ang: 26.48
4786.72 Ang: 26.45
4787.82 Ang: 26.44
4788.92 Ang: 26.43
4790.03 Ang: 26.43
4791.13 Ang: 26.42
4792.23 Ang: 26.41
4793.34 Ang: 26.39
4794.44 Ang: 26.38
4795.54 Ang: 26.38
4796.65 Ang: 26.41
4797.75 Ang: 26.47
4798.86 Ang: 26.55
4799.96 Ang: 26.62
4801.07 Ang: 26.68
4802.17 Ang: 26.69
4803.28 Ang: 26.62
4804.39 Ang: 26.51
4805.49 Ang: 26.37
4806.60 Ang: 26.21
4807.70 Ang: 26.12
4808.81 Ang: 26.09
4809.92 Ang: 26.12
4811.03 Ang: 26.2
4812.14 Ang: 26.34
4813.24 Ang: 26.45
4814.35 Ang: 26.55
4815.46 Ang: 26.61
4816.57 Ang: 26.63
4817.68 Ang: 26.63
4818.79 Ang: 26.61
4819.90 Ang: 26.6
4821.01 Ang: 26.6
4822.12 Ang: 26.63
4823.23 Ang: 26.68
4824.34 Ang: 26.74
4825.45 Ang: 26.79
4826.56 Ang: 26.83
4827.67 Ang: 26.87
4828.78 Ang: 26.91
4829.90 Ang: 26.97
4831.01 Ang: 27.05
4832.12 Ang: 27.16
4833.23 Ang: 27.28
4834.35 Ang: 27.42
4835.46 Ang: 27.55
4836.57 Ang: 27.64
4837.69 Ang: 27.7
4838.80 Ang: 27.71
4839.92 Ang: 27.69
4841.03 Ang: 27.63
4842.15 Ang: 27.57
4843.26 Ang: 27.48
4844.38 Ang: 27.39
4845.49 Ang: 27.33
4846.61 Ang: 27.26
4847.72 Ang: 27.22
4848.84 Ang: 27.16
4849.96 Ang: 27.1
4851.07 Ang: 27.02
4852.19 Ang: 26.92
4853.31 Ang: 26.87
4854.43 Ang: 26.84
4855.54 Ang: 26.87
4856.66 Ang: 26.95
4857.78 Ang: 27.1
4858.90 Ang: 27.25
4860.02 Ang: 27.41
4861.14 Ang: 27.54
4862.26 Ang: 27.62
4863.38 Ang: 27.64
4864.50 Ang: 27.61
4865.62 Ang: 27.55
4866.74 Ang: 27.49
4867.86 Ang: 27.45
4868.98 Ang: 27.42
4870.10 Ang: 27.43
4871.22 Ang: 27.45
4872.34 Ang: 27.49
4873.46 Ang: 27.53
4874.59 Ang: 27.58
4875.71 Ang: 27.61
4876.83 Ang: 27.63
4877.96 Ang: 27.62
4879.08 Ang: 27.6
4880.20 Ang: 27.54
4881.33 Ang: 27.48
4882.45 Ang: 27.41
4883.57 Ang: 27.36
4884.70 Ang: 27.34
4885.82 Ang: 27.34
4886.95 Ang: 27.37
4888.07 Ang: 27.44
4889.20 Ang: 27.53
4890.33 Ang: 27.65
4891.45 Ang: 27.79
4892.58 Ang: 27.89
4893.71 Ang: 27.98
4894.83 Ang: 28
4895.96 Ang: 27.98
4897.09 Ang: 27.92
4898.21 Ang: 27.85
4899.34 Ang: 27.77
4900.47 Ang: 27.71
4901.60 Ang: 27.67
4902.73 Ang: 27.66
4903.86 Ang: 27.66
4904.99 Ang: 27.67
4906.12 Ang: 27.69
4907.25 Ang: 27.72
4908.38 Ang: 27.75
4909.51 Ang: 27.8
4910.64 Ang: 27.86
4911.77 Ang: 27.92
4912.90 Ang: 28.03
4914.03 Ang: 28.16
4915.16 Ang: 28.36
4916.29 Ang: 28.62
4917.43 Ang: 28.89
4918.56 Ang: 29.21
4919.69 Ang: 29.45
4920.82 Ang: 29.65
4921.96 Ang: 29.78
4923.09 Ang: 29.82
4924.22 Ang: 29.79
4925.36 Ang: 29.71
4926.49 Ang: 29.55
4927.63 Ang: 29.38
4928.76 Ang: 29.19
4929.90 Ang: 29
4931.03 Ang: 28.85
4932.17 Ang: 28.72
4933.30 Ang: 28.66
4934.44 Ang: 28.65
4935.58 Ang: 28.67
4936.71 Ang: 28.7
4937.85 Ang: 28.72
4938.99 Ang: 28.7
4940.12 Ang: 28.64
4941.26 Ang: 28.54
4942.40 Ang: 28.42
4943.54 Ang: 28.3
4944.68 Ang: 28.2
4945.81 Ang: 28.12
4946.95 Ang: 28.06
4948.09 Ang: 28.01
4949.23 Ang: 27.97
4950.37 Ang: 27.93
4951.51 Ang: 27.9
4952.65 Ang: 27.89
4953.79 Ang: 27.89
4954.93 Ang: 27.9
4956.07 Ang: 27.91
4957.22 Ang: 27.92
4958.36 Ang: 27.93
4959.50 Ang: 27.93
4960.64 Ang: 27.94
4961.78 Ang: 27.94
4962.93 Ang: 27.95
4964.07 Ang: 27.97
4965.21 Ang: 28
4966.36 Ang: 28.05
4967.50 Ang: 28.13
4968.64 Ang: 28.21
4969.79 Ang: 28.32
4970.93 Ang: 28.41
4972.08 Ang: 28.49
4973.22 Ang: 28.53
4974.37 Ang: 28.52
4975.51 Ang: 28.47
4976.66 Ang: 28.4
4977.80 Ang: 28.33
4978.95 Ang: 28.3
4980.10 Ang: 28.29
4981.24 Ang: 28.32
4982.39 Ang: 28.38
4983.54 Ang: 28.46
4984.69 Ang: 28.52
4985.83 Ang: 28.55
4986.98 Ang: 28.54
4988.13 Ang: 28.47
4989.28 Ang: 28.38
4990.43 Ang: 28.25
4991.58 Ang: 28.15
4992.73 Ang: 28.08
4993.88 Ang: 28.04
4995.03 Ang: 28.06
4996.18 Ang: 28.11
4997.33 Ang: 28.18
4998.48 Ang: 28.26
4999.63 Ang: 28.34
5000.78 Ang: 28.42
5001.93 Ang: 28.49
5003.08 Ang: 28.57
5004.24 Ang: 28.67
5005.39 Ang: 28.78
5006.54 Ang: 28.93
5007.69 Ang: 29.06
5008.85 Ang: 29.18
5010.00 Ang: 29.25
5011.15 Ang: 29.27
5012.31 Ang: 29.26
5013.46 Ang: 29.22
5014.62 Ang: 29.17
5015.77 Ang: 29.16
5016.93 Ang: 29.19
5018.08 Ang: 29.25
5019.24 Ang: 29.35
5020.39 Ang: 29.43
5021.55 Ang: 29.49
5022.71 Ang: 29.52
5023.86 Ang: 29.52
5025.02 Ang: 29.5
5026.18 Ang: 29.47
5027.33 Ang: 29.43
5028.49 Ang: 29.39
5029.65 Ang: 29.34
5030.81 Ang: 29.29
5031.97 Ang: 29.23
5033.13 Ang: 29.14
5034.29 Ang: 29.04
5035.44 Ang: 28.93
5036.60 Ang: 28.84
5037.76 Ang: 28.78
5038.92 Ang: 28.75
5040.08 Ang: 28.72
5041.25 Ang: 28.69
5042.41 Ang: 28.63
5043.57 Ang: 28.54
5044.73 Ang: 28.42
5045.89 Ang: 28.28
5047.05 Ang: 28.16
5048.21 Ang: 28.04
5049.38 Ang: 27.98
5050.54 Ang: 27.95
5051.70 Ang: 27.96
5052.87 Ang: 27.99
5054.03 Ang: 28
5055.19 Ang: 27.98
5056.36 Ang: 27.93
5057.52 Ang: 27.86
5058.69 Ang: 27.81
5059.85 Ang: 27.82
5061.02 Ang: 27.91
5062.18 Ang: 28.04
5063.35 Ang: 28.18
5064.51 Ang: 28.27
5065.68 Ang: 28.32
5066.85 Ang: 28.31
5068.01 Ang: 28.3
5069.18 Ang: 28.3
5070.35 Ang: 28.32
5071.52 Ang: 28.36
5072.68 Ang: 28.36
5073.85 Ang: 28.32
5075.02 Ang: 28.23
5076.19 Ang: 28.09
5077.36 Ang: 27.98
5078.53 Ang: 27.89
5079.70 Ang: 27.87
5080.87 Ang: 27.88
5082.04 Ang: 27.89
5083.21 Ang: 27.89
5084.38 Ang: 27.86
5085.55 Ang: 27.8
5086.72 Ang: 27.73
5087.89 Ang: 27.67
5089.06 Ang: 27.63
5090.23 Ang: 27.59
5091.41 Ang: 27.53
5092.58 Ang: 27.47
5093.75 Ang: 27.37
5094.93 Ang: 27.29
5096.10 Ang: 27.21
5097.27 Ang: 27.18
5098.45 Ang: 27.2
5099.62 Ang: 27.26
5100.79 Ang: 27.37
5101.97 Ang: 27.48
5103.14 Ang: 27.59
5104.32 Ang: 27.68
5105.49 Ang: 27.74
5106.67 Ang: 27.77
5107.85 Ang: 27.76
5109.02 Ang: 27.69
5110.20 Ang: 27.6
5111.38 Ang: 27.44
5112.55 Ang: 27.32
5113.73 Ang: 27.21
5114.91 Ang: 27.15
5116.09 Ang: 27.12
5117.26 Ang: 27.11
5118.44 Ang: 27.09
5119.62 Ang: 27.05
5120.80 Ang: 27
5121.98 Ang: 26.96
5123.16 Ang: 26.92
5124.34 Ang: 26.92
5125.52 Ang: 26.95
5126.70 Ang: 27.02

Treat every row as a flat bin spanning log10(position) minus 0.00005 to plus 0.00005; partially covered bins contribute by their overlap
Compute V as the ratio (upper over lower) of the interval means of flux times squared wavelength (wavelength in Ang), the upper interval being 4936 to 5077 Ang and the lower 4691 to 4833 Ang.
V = 1.16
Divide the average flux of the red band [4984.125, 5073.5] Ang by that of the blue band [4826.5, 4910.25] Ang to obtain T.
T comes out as 1.0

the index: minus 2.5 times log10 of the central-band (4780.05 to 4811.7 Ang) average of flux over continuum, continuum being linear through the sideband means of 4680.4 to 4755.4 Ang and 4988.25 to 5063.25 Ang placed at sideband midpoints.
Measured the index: 0.07 mag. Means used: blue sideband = 28.2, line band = 26.4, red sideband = 28.7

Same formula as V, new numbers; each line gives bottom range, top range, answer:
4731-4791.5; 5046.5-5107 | 1.19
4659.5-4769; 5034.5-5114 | 1.14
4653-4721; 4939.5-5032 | 1.09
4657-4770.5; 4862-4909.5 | 1.05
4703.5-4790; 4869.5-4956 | 1.11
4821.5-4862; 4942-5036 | 1.12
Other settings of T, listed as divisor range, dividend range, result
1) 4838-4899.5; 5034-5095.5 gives 1.02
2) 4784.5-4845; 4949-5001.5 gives 1.05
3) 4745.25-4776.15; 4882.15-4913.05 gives 1.05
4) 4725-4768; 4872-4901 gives 1.03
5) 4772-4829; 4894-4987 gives 1.07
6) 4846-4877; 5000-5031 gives 1.07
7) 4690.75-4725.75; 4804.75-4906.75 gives 0.95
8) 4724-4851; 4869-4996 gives 1.05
